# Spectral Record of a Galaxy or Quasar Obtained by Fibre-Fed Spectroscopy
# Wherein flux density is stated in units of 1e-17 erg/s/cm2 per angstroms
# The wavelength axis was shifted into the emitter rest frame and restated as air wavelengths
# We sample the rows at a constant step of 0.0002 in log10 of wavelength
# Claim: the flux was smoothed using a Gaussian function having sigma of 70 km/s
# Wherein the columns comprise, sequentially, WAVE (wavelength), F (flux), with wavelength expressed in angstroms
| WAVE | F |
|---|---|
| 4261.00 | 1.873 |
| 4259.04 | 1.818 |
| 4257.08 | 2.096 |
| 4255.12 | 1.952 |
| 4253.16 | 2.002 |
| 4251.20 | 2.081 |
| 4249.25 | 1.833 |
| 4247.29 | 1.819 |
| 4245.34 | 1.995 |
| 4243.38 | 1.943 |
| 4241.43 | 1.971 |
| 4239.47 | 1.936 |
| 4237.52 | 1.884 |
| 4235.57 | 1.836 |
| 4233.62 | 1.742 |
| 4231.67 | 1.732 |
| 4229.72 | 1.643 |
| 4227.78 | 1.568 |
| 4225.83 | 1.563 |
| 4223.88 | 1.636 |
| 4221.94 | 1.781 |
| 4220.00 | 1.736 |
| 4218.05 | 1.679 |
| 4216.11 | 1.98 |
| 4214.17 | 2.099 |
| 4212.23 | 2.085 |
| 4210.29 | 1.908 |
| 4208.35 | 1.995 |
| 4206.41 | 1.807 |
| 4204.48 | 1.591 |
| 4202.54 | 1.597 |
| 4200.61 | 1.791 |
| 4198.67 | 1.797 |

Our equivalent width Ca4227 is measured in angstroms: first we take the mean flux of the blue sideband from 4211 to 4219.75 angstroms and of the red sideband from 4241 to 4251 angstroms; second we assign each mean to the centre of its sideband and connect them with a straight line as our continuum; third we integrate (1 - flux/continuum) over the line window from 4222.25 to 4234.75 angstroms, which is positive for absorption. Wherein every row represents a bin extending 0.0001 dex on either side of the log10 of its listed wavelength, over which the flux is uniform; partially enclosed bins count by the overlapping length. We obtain 1.8 angstroms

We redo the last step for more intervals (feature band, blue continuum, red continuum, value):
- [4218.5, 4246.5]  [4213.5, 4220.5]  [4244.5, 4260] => 1.8 angstroms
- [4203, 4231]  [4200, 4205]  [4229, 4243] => -0.9 angstroms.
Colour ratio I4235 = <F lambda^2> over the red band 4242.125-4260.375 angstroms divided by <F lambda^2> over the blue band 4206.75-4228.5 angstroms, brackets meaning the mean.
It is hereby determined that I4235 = 1.09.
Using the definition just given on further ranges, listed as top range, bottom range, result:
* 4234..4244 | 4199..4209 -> 1.10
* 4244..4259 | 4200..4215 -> 1.08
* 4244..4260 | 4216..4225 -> 1.14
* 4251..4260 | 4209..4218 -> 1.02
